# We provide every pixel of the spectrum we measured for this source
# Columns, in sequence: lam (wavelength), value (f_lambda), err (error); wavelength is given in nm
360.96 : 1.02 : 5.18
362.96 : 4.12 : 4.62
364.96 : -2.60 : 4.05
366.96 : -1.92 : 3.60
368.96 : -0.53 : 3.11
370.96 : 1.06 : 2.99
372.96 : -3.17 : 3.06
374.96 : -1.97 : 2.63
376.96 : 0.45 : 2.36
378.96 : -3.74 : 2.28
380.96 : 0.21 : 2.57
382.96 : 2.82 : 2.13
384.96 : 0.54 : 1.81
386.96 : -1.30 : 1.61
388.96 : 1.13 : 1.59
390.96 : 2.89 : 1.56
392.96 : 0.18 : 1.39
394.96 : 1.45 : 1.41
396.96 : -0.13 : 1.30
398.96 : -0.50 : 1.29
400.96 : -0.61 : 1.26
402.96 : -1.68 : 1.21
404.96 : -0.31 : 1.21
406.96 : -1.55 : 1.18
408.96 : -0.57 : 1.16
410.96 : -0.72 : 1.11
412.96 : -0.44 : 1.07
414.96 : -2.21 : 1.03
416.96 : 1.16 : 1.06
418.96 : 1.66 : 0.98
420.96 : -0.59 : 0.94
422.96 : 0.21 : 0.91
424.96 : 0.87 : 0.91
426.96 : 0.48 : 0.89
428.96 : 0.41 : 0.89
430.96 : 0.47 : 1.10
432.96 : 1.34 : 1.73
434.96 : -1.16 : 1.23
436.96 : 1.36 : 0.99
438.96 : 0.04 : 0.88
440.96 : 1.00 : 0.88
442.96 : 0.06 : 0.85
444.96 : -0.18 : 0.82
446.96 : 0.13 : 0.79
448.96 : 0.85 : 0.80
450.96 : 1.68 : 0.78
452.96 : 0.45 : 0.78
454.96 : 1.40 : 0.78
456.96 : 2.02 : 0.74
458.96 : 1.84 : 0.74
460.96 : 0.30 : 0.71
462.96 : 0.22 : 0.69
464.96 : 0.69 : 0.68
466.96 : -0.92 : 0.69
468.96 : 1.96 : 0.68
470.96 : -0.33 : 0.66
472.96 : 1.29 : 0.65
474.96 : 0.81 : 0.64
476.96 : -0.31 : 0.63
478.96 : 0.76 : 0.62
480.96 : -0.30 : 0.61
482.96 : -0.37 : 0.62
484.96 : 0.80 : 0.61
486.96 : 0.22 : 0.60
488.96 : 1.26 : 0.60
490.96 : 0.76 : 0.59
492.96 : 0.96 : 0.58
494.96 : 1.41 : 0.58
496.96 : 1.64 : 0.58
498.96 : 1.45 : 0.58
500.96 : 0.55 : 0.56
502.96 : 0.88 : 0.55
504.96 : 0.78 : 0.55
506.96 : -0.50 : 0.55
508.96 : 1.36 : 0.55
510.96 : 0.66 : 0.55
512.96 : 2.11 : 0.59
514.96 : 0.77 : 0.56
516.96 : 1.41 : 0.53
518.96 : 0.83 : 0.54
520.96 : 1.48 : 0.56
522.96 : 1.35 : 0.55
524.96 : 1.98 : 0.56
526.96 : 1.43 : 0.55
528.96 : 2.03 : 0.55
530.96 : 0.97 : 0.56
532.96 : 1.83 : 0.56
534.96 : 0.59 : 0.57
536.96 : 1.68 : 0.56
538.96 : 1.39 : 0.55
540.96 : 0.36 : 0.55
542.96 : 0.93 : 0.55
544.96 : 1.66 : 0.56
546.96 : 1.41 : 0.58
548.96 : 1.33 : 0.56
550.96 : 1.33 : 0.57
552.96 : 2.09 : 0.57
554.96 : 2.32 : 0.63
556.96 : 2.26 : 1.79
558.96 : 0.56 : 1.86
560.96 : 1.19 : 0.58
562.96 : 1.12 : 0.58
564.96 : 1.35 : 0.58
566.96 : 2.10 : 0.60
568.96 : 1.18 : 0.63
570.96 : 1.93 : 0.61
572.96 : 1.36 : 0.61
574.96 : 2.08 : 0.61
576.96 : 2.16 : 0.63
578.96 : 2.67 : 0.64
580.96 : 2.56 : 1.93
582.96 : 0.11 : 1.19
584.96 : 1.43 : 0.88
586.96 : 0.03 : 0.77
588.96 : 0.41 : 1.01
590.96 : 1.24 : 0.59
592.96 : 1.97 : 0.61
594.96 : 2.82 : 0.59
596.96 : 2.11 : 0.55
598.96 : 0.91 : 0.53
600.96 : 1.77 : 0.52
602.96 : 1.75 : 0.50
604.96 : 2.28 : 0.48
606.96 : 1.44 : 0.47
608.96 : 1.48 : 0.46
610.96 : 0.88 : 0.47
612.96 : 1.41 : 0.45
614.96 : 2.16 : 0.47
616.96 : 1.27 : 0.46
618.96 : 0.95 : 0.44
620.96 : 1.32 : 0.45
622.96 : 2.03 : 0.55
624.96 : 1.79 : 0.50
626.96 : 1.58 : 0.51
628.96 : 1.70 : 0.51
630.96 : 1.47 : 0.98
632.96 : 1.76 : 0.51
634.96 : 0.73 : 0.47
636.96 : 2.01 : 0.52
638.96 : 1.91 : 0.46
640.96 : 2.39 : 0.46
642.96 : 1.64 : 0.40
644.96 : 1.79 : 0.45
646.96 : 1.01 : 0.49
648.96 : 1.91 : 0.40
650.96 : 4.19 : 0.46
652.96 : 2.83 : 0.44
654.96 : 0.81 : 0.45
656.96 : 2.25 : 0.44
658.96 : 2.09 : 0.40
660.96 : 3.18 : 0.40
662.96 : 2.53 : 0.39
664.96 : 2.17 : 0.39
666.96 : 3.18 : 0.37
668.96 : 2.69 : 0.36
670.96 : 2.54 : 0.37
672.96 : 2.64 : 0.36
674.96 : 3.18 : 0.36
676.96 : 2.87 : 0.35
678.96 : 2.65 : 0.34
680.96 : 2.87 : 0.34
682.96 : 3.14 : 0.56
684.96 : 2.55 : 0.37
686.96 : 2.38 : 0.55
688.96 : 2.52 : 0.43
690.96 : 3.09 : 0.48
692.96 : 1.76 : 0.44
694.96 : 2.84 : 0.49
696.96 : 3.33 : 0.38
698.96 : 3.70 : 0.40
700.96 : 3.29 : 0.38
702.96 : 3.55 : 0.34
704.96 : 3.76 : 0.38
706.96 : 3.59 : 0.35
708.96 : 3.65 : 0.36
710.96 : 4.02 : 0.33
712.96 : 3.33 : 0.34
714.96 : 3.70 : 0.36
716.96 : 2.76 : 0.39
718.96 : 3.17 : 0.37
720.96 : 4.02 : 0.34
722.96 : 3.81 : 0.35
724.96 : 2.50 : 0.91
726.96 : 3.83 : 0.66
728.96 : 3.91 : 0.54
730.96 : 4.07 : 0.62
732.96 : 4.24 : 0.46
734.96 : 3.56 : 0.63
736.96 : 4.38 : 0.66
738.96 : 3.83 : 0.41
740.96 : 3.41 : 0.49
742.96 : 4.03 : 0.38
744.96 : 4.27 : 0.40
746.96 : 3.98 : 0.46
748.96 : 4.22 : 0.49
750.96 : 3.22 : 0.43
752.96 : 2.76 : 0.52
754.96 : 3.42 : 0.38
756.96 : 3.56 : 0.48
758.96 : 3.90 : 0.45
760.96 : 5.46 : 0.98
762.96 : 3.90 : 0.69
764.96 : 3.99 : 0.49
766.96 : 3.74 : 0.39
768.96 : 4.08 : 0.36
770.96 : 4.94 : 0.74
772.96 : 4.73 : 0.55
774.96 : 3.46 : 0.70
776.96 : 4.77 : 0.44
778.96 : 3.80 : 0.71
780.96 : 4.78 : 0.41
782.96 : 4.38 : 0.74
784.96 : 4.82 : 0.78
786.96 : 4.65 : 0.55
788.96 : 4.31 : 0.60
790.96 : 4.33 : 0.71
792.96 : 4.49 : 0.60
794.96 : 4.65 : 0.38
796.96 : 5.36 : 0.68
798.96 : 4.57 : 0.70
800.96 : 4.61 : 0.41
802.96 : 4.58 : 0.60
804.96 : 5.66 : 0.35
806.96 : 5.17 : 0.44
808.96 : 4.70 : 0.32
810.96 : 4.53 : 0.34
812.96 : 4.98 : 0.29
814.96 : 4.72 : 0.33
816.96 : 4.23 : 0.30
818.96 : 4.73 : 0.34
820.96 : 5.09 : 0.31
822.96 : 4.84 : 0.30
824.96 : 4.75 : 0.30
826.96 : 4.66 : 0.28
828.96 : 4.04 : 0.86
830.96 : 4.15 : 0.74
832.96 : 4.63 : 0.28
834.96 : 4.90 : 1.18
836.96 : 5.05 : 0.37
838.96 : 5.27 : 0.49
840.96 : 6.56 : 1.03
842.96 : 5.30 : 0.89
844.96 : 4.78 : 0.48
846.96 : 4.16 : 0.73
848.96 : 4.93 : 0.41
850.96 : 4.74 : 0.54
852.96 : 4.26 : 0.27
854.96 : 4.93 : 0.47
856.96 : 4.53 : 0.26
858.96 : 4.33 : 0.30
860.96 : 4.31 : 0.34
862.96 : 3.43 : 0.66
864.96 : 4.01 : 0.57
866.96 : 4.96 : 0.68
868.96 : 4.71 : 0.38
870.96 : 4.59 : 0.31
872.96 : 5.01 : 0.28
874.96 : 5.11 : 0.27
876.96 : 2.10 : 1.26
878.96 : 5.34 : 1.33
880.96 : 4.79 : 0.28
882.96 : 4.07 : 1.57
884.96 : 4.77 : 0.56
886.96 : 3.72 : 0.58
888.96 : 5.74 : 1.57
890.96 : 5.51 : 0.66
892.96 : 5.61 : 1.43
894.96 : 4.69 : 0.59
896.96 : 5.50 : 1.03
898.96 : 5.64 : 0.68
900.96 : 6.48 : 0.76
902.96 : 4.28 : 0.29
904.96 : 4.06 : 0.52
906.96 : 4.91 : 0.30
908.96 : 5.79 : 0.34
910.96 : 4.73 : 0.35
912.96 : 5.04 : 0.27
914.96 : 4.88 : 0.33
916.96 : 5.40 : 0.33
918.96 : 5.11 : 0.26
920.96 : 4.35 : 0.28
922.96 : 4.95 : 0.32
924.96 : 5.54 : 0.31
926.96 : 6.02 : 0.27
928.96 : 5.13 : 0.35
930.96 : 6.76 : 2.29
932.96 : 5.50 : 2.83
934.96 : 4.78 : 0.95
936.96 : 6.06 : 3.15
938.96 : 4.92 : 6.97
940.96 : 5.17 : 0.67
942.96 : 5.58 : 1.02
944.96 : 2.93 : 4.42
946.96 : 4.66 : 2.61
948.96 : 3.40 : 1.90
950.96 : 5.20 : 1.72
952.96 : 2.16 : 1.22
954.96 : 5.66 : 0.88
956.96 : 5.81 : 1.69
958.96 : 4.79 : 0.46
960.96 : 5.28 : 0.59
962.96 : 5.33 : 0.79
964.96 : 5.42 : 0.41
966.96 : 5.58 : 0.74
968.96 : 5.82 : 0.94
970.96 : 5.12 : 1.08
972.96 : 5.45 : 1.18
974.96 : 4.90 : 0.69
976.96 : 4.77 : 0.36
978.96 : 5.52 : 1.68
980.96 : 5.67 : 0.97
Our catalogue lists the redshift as 0.75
